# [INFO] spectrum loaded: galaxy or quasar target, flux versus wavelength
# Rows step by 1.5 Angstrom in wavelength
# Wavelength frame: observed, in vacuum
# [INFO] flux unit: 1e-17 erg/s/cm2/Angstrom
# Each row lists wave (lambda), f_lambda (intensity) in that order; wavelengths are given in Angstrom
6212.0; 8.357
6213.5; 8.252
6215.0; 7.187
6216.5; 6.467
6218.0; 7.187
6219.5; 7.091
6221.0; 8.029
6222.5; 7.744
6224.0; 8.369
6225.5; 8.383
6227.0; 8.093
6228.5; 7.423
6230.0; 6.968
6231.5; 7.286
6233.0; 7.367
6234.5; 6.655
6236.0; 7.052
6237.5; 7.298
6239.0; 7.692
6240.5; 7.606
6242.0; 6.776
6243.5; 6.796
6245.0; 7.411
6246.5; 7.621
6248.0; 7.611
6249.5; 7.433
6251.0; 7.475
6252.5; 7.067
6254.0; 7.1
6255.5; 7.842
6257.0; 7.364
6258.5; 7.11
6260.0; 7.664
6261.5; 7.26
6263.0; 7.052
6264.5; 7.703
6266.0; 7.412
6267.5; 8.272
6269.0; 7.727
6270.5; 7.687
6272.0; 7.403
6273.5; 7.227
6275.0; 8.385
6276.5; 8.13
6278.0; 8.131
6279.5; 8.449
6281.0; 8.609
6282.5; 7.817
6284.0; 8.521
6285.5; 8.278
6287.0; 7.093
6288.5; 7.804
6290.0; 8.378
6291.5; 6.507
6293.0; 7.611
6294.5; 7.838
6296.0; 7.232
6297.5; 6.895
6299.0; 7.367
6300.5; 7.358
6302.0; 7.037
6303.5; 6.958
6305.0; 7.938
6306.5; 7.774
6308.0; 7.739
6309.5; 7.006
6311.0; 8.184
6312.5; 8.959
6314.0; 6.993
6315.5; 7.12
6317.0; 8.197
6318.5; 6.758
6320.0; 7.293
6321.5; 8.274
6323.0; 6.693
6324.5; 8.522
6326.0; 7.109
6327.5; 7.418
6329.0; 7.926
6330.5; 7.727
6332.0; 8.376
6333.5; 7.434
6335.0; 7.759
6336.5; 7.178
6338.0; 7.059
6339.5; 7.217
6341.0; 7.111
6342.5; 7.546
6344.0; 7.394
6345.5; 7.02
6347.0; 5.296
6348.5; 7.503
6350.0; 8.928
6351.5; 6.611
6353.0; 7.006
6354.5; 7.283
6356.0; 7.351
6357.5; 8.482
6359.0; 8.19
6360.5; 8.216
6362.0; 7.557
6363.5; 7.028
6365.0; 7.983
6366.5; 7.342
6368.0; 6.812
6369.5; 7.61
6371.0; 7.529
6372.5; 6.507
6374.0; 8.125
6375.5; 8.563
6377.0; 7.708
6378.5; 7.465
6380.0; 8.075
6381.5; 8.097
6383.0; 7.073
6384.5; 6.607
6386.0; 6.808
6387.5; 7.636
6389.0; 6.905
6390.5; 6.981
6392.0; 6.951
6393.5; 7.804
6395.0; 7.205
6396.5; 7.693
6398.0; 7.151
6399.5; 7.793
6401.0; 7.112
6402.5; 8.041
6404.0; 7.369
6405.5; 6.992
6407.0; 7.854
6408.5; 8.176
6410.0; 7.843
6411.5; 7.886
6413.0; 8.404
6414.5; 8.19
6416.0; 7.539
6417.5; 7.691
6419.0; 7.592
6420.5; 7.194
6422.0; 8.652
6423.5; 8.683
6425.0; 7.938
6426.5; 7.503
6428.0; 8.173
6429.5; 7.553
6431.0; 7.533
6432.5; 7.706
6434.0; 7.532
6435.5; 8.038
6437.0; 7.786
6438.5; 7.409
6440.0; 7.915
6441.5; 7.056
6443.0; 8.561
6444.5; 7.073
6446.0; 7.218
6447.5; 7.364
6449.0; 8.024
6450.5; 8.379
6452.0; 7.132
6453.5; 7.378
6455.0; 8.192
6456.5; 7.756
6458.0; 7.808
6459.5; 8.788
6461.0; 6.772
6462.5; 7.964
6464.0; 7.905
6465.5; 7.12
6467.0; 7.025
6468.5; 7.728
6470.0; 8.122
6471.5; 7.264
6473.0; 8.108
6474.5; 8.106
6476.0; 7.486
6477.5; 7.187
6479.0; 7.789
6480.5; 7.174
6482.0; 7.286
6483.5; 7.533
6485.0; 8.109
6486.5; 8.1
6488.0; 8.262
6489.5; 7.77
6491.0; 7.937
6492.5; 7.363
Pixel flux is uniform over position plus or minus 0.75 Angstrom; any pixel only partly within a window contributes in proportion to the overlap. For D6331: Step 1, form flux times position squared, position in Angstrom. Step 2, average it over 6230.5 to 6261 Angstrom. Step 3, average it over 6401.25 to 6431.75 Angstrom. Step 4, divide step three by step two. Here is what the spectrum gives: 1.1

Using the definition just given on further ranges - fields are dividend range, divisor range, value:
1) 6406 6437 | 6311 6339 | 1.07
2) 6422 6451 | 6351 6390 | 1.06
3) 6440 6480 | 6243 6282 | 1.07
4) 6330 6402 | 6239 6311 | 1.01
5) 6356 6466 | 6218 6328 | 1.06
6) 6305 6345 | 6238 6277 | 1.03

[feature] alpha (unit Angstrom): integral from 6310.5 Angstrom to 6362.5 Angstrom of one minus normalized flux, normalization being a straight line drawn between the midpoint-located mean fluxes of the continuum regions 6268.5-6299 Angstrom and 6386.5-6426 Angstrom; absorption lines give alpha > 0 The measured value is 1.3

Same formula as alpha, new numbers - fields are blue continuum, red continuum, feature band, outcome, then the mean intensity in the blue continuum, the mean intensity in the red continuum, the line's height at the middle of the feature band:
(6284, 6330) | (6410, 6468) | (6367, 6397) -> 1.0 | 7.56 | 7.75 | 7.67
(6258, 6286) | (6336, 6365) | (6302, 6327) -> 0.1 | 7.84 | 7.38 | 7.59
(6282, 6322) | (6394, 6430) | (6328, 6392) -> 1.9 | 7.58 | 7.76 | 7.68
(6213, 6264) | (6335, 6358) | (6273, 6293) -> -1.6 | 7.4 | 7.27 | 7.35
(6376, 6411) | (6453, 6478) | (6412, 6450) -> -1.0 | 7.46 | 7.7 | 7.58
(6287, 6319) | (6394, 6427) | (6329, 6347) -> 0.5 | 7.5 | 7.75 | 7.58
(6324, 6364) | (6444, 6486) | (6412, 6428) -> -0.8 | 7.49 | 7.64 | 7.58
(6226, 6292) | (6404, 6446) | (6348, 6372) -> 0.4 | 7.57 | 7.78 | 7.69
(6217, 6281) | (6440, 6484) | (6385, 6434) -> -0.1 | 7.54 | 7.64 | 7.61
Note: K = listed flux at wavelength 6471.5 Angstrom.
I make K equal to 7.264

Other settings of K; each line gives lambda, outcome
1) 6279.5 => 8.449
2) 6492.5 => 7.363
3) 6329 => 7.926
